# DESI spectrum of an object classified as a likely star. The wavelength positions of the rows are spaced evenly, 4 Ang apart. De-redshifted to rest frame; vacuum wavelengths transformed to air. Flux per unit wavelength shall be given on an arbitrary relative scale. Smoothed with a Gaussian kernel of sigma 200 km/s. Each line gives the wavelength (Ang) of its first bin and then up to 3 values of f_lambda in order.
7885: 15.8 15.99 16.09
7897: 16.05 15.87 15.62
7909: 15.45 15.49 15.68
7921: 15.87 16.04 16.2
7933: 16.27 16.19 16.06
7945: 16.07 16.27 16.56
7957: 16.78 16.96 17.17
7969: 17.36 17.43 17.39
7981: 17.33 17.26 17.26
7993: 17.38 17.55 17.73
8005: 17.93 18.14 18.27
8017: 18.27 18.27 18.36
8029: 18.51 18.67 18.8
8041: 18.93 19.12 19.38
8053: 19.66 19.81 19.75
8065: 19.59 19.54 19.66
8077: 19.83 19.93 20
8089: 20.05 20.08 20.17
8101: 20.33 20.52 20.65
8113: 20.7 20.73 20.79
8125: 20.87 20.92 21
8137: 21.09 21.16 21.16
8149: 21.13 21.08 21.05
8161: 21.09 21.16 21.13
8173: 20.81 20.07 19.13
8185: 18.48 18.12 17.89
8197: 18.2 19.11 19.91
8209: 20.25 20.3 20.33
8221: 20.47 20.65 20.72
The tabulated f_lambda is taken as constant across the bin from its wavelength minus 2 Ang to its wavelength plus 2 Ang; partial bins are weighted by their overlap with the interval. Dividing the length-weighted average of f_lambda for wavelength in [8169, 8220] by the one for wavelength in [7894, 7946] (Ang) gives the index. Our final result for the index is 1.2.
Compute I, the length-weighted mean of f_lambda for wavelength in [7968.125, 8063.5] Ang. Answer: 18.3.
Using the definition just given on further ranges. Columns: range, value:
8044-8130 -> 20.1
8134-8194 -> 20.4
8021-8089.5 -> 19.3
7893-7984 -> 16.4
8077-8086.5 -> 19.9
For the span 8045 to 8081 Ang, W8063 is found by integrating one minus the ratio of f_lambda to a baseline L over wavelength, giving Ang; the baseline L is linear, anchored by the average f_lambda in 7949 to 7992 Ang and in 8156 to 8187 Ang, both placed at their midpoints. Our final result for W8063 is -2.0 Ang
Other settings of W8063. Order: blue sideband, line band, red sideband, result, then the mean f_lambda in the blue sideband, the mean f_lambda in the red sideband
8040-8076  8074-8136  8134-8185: -1.1 Ang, 19.5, 20.7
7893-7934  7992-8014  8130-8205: -0.6 Ang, 15.9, 20.2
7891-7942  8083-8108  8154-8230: -2.3 Ang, 15.9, 19.9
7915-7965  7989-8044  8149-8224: -2.4 Ang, 16.3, 20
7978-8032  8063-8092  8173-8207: -2.4 Ang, 17.9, 19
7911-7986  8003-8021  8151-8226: -0.7 Ang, 16.5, 20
